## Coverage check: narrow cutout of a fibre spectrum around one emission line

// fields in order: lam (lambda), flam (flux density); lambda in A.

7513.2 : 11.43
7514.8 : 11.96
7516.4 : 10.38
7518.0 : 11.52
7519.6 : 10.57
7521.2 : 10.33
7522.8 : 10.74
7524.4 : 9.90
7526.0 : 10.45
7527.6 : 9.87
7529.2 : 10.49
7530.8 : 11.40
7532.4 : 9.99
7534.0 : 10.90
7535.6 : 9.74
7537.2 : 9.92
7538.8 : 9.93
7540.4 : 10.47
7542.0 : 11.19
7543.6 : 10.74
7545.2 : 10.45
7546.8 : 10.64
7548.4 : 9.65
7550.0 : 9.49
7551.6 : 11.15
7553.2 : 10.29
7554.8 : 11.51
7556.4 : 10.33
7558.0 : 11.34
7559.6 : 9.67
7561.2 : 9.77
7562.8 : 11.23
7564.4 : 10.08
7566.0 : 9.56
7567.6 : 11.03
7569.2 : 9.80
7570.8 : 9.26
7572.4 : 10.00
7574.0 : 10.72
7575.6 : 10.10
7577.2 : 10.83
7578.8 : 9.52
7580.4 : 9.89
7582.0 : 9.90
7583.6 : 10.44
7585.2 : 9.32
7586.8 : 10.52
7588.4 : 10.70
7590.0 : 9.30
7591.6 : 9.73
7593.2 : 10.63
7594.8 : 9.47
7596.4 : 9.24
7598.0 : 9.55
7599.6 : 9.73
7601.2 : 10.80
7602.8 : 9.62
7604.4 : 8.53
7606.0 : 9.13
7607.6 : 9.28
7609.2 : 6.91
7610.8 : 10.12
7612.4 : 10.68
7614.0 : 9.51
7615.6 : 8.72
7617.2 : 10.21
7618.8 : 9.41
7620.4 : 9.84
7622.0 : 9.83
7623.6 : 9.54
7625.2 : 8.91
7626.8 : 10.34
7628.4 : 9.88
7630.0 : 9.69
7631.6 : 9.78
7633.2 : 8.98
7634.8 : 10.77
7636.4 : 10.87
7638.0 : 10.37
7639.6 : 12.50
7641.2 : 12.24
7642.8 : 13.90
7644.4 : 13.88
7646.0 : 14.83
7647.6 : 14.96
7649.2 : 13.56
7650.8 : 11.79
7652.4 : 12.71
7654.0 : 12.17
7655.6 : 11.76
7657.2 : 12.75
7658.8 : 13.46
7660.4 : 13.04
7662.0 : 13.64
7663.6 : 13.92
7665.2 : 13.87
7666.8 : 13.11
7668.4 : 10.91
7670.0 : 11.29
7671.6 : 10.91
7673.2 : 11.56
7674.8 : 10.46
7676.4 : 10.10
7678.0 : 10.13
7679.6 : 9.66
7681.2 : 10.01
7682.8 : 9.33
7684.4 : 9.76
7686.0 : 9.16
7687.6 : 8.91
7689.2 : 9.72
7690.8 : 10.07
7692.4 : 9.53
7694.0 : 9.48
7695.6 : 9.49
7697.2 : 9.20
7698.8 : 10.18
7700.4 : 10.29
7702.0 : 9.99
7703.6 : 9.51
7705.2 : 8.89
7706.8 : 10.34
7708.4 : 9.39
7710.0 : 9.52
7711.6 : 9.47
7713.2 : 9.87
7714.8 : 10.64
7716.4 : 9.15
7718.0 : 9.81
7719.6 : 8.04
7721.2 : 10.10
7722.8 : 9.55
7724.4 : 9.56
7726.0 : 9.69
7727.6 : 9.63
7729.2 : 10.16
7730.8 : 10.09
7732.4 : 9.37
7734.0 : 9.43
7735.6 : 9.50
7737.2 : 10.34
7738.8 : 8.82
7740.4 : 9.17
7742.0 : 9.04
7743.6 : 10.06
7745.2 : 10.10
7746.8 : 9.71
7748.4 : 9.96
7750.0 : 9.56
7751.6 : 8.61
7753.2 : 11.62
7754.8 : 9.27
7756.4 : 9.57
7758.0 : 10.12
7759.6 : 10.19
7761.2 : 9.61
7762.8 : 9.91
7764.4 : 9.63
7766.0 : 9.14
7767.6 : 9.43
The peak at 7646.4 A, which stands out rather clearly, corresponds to [S II]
